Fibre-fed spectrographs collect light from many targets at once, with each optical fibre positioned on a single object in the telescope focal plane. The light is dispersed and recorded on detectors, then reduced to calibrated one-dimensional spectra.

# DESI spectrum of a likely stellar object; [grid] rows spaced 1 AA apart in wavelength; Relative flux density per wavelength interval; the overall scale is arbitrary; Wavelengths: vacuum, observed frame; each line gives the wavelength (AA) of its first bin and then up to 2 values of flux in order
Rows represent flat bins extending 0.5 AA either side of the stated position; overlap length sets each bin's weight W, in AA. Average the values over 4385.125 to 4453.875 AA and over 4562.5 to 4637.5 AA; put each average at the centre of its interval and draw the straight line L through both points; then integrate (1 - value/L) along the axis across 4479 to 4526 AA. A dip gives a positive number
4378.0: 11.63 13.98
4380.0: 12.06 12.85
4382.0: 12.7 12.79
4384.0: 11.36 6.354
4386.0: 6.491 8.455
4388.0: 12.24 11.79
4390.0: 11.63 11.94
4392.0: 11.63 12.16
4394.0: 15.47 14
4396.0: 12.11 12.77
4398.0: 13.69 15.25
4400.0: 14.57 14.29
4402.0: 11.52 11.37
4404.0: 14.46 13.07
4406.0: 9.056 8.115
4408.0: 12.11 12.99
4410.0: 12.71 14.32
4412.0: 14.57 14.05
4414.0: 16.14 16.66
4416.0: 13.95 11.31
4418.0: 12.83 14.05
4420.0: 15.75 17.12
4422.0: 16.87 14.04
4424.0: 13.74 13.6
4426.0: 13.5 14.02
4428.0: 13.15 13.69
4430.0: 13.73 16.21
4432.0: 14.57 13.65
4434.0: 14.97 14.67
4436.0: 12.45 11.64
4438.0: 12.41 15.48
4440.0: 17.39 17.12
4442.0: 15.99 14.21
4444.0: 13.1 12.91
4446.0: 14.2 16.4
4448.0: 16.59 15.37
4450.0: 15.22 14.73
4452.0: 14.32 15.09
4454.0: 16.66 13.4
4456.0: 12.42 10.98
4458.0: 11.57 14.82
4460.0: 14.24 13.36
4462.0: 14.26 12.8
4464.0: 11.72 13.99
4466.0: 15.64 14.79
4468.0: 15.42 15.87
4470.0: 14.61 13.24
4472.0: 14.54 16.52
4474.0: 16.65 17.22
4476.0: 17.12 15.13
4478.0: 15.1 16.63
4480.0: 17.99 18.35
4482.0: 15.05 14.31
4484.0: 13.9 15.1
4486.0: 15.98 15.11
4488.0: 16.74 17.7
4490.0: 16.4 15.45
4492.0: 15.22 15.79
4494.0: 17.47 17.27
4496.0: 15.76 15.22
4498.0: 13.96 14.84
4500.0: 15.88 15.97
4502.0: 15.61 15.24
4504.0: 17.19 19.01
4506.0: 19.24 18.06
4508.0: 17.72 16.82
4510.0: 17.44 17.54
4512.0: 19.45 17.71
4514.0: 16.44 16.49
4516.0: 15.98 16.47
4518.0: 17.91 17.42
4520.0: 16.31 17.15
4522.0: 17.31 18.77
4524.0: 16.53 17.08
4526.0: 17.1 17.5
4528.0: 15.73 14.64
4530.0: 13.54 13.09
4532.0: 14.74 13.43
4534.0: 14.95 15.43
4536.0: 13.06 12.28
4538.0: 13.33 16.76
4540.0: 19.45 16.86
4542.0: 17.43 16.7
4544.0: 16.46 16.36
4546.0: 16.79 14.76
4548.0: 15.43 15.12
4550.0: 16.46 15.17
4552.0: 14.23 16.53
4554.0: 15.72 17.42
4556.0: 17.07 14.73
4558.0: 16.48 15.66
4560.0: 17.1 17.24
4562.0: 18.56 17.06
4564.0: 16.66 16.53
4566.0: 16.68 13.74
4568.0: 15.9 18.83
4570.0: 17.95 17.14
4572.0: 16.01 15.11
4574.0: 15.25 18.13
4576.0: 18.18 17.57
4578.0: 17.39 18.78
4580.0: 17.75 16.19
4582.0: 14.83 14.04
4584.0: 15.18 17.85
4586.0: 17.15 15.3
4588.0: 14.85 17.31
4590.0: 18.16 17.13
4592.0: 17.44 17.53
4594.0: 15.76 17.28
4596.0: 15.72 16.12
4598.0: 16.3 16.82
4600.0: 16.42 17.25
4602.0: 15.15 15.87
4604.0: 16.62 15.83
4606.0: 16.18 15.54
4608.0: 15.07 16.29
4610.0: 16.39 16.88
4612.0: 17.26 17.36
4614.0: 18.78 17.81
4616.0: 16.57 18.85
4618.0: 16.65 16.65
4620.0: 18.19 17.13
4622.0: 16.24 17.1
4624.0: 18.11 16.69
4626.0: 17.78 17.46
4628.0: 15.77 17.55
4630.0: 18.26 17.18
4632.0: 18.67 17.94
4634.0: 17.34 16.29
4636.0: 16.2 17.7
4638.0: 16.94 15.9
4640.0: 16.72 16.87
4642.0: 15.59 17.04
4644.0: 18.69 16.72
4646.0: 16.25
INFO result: -4.72 AA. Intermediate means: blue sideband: 13.6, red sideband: 16.8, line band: 16.6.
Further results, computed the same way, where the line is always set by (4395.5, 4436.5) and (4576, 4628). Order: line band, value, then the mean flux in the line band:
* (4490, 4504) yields -0.7 AA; 15.7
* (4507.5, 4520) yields -1.6 AA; 17.2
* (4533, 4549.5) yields 0.1 AA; 15.6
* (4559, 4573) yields -0.5 AA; 16.8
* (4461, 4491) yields -1.5 AA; 15.4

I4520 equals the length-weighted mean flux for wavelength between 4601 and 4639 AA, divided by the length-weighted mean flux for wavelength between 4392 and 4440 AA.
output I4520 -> 1.24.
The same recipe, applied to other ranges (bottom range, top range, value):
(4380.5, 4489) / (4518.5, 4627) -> 1.18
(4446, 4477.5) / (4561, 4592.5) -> 1.14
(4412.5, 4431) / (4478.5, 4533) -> 1.14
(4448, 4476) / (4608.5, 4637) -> 1.19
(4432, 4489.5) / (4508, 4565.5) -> 1.09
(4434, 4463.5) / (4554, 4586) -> 1.17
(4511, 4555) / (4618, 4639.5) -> 1.07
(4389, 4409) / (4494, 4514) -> 1.34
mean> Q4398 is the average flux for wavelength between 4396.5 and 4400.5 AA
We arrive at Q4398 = 14.1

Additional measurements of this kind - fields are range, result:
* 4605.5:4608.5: 15.6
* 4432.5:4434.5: 14.3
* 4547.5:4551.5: 15.5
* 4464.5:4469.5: 15.1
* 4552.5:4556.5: 16.7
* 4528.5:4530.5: 14.1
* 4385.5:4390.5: 10.1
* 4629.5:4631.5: 17.7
